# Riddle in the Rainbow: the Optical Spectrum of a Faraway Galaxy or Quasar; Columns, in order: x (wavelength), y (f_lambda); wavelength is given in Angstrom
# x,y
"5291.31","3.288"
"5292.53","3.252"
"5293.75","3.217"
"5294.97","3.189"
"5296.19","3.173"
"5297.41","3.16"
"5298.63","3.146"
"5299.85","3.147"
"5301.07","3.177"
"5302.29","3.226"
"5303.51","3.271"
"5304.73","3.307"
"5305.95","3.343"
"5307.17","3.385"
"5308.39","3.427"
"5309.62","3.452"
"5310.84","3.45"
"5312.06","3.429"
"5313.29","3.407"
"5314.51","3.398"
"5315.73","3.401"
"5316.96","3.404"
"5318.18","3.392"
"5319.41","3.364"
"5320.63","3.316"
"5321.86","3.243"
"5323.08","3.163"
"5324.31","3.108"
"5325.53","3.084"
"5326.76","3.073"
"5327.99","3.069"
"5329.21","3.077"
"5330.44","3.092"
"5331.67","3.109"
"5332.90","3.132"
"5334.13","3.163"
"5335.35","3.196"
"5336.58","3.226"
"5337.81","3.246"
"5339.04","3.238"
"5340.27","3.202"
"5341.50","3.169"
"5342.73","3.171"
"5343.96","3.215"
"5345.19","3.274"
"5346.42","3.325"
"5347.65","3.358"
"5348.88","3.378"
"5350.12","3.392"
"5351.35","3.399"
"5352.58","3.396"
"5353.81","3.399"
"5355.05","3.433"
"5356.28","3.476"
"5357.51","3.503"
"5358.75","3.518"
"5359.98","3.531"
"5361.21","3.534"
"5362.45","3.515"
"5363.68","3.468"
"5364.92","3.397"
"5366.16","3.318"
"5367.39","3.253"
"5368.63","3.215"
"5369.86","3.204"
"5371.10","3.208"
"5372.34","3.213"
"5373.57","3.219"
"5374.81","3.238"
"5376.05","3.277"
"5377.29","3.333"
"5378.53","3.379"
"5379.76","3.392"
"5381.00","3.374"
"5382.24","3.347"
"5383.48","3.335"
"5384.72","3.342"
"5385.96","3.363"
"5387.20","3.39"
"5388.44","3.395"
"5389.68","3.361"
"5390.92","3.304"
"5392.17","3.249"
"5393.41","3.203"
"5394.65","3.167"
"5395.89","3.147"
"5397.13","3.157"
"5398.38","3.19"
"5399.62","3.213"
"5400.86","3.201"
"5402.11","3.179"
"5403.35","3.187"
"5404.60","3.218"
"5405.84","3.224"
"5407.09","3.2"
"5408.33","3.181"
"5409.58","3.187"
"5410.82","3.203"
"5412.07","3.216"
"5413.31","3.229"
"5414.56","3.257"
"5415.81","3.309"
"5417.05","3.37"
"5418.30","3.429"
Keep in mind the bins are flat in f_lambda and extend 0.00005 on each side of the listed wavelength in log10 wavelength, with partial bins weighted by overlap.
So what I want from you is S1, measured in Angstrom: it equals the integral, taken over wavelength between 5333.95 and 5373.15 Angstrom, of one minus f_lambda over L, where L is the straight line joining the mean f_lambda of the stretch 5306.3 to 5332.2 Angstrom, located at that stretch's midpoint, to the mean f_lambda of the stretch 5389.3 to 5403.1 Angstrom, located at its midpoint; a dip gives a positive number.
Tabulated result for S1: -0.98 Angstrom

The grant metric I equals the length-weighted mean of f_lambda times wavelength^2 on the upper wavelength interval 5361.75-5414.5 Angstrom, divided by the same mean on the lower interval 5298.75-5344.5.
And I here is 1.03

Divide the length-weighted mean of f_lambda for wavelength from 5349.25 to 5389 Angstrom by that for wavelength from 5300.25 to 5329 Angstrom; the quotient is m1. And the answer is 1.0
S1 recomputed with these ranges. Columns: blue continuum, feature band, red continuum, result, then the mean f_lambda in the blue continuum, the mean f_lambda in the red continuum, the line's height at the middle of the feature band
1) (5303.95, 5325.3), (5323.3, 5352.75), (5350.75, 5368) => 1.62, 3.35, 3.44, 3.4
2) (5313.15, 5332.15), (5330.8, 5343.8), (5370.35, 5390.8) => 0.27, 3.23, 3.32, 3.25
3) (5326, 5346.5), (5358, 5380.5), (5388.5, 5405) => -1.05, 3.17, 3.22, 3.2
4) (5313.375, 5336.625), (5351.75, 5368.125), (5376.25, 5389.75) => -0.67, 3.22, 3.36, 3.3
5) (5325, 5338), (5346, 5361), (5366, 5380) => -1.06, 3.13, 3.27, 3.2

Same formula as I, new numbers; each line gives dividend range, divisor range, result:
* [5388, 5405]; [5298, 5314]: 1.00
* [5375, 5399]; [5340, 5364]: 0.99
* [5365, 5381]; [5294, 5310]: 1.03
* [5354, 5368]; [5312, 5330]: 1.08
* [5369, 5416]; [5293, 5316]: 1.02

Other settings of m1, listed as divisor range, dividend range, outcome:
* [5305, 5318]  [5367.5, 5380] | 0.96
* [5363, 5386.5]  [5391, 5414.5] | 0.97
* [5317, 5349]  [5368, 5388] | 1.03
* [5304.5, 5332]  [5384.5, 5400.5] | 0.99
